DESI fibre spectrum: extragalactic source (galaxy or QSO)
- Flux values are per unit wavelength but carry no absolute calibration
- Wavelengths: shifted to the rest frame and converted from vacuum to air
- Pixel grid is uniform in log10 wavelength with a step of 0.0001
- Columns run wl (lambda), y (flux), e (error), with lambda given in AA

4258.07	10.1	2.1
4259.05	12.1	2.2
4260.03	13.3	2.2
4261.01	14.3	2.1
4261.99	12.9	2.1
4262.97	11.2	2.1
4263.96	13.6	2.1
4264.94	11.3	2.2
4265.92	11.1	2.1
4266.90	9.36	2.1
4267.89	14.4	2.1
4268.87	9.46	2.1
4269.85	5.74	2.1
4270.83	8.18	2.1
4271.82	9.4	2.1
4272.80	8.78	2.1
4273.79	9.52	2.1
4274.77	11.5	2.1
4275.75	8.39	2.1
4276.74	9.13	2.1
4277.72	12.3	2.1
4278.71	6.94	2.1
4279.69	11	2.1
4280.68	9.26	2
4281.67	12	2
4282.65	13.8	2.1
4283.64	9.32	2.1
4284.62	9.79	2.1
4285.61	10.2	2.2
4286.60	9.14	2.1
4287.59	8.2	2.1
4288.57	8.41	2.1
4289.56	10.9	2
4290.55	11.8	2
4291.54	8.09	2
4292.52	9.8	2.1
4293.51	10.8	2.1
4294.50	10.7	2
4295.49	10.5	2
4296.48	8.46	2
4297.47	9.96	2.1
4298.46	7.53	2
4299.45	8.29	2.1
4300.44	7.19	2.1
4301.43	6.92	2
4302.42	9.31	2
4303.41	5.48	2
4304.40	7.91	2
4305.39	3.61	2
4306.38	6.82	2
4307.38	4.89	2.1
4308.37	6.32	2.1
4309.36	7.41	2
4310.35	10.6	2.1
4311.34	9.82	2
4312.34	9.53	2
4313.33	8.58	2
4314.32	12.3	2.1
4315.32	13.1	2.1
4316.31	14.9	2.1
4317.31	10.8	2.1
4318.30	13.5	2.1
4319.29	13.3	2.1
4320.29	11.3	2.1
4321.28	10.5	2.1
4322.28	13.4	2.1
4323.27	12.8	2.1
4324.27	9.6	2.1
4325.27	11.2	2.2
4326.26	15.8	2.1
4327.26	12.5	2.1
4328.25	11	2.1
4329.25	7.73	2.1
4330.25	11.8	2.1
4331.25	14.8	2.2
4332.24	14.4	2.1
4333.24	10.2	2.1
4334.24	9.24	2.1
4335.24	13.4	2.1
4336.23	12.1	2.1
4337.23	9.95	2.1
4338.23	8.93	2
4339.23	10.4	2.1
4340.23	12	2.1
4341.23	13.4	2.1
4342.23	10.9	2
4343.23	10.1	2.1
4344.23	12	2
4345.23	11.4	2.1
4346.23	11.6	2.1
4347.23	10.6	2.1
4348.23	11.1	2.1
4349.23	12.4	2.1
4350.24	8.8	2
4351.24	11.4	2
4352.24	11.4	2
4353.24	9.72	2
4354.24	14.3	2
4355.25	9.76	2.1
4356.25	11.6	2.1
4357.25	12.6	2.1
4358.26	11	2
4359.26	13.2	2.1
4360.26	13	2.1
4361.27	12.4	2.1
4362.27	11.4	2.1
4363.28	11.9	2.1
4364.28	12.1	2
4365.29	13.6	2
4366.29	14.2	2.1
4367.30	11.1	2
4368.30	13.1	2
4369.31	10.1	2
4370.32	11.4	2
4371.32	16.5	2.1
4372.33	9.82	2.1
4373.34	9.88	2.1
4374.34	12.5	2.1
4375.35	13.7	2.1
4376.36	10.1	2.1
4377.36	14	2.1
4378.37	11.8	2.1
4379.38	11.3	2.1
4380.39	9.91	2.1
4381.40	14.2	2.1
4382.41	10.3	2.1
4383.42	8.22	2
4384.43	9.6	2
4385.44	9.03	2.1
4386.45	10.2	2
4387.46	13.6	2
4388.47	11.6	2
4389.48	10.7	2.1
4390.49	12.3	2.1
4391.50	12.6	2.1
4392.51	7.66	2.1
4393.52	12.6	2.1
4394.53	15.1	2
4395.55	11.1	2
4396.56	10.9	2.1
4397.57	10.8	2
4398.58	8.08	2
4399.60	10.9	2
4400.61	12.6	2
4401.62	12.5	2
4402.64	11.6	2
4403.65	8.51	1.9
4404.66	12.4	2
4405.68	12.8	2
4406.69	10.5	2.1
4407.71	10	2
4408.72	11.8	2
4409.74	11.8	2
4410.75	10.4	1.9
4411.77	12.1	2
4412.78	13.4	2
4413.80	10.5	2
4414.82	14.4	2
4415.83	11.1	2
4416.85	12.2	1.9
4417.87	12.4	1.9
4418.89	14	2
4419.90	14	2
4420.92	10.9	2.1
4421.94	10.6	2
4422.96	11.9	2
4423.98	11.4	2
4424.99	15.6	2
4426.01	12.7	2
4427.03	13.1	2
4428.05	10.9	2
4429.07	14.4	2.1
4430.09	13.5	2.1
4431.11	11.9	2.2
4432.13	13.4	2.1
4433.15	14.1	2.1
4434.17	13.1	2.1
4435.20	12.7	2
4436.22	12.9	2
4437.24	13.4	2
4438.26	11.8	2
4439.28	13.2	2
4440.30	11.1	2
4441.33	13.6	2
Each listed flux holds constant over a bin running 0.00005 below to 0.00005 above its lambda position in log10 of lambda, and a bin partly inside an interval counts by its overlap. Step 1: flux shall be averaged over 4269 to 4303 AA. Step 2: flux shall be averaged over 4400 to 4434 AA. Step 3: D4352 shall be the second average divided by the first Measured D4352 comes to 1.3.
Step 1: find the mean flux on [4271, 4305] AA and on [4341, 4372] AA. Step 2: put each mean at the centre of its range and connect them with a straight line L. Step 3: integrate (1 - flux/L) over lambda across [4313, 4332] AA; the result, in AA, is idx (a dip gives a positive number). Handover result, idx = -2.6 AA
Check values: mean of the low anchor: 9.4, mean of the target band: 12.1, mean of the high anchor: 11.8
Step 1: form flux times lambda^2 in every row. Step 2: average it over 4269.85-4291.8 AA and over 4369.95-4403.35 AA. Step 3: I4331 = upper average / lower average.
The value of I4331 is 1.2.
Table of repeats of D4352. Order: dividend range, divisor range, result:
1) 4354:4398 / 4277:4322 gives 1.22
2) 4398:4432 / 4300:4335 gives 1.17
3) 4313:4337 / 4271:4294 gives 1.21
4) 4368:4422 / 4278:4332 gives 1.15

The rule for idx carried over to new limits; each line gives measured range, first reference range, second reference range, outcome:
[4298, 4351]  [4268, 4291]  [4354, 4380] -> 2.8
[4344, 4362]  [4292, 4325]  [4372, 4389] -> -1.7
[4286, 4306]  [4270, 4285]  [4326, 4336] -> 3.6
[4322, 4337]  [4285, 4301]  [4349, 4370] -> -1.7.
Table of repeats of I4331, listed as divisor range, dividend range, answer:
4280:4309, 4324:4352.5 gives 1.32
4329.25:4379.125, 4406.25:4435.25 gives 1.09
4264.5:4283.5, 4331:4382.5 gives 1.21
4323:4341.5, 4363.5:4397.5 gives 1.03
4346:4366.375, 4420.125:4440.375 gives 1.11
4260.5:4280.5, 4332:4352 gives 1.11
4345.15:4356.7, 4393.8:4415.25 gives 1.06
